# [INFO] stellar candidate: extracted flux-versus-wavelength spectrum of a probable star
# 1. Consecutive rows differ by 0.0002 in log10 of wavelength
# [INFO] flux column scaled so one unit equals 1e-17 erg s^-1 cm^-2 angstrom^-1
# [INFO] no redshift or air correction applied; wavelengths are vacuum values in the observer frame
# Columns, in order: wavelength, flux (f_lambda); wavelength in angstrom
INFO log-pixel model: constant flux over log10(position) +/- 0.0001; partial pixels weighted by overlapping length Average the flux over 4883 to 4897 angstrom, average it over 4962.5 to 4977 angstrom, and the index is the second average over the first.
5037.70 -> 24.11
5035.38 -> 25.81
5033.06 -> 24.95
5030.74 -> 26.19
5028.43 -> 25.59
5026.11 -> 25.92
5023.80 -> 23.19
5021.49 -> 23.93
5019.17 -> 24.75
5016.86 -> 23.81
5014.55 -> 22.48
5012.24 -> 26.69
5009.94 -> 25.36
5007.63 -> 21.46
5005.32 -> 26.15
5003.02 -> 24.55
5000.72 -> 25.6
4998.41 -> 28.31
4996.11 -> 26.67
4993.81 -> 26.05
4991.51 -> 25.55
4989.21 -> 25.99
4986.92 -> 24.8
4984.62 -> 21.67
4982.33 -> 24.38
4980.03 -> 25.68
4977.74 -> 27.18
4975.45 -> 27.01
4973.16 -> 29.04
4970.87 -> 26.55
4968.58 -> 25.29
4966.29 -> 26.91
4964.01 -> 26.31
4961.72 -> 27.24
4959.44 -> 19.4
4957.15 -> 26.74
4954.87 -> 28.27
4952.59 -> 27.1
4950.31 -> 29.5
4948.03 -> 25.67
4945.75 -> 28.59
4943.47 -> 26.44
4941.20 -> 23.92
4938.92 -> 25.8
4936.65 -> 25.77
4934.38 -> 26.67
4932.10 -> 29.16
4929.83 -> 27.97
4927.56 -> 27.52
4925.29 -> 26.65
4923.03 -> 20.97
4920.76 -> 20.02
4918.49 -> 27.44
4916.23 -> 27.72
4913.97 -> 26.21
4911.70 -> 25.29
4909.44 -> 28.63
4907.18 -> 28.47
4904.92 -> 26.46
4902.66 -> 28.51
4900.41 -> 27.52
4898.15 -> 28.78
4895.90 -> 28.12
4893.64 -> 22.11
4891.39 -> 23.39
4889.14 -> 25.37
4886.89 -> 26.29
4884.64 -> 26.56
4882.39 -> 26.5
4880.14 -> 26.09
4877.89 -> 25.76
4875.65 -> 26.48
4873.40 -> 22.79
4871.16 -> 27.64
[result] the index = 1.06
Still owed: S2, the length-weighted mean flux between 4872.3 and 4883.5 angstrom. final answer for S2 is 25.5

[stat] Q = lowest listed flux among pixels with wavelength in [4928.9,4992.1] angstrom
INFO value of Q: 19.4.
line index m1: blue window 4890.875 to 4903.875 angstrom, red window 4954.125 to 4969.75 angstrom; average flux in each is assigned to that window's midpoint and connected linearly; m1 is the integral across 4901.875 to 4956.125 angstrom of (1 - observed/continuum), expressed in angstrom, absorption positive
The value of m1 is -1.0 angstrom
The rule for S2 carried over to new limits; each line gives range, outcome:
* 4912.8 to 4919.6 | 27.1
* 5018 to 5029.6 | 24.7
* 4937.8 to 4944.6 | 25.4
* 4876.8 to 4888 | 26.2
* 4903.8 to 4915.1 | 27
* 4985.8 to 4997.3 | 25.8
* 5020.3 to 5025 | 23.6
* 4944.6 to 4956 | 27.8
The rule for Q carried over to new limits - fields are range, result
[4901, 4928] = 20.02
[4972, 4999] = 21.67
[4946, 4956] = 25.67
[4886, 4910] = 22.11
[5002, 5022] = 21.46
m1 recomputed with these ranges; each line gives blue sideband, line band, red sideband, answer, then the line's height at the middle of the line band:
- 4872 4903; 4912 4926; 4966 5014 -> 0.6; 25.9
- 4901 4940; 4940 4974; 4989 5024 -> -0.8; 25.9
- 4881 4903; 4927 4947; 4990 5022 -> -0.8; 25.8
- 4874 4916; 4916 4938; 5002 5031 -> 0.0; 26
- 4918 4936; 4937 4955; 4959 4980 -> -0.5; 26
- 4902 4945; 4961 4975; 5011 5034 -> -0.7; 25.6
